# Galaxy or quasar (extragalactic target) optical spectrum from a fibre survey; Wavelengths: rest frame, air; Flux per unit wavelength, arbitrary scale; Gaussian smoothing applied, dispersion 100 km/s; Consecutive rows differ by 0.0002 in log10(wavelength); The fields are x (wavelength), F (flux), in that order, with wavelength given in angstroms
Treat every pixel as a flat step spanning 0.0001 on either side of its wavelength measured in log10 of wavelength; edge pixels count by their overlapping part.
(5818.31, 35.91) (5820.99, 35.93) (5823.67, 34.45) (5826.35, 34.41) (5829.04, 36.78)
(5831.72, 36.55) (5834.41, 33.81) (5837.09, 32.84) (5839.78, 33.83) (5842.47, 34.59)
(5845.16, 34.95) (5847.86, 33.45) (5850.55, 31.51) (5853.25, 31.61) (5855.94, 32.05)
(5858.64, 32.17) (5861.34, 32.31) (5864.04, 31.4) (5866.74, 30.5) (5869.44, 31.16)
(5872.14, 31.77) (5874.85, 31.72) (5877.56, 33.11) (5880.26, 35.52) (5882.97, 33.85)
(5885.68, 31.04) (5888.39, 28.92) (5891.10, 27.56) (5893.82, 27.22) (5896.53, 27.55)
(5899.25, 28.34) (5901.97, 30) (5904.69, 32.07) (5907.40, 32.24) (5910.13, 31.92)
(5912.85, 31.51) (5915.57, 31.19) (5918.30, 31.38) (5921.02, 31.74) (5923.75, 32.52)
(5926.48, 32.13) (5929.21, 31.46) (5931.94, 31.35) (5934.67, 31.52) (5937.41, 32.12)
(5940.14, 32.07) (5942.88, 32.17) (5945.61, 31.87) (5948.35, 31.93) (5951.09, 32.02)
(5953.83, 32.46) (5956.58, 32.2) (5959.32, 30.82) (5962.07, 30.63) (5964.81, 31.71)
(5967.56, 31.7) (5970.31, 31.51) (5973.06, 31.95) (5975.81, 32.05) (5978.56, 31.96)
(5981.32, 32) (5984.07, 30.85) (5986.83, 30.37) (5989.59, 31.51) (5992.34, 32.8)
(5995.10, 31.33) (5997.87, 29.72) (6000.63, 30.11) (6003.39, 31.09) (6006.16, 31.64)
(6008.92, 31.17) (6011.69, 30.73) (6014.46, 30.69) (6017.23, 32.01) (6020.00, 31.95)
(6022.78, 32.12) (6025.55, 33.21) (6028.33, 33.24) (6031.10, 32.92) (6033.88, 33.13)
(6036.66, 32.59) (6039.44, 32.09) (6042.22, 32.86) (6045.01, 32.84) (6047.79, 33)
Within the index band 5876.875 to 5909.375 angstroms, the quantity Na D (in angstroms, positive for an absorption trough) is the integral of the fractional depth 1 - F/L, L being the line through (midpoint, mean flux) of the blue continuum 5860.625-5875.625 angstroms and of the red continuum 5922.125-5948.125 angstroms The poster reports 1.1 angstroms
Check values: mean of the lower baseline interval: 31.4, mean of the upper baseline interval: 31.9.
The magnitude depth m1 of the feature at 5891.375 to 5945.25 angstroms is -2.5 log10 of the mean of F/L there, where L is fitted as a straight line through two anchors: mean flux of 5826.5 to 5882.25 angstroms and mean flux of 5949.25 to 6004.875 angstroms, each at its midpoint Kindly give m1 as 0.04 mag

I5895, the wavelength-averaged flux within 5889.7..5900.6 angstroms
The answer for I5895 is 27.7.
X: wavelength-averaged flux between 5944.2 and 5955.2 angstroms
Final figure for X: 32.1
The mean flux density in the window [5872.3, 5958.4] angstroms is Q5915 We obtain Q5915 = 31.4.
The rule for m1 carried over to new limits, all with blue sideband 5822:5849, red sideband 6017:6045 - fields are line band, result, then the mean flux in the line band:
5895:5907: 0.14 mag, 29.7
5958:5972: 0.07 mag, 31.3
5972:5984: 0.04 mag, 31.9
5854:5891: 0.08 mag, 31.8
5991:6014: 0.06 mag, 31.1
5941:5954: 0.05 mag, 32.1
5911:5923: 0.07 mag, 31.5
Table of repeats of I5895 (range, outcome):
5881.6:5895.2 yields 29.7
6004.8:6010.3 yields 31.4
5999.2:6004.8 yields 30.6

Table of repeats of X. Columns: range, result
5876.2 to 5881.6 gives 34.3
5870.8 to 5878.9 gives 32.2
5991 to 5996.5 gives 32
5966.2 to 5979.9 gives 31.8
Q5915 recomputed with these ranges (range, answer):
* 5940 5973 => 31.8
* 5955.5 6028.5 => 31.5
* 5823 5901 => 32.2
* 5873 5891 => 32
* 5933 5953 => 32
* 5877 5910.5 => 30.6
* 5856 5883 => 32.3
